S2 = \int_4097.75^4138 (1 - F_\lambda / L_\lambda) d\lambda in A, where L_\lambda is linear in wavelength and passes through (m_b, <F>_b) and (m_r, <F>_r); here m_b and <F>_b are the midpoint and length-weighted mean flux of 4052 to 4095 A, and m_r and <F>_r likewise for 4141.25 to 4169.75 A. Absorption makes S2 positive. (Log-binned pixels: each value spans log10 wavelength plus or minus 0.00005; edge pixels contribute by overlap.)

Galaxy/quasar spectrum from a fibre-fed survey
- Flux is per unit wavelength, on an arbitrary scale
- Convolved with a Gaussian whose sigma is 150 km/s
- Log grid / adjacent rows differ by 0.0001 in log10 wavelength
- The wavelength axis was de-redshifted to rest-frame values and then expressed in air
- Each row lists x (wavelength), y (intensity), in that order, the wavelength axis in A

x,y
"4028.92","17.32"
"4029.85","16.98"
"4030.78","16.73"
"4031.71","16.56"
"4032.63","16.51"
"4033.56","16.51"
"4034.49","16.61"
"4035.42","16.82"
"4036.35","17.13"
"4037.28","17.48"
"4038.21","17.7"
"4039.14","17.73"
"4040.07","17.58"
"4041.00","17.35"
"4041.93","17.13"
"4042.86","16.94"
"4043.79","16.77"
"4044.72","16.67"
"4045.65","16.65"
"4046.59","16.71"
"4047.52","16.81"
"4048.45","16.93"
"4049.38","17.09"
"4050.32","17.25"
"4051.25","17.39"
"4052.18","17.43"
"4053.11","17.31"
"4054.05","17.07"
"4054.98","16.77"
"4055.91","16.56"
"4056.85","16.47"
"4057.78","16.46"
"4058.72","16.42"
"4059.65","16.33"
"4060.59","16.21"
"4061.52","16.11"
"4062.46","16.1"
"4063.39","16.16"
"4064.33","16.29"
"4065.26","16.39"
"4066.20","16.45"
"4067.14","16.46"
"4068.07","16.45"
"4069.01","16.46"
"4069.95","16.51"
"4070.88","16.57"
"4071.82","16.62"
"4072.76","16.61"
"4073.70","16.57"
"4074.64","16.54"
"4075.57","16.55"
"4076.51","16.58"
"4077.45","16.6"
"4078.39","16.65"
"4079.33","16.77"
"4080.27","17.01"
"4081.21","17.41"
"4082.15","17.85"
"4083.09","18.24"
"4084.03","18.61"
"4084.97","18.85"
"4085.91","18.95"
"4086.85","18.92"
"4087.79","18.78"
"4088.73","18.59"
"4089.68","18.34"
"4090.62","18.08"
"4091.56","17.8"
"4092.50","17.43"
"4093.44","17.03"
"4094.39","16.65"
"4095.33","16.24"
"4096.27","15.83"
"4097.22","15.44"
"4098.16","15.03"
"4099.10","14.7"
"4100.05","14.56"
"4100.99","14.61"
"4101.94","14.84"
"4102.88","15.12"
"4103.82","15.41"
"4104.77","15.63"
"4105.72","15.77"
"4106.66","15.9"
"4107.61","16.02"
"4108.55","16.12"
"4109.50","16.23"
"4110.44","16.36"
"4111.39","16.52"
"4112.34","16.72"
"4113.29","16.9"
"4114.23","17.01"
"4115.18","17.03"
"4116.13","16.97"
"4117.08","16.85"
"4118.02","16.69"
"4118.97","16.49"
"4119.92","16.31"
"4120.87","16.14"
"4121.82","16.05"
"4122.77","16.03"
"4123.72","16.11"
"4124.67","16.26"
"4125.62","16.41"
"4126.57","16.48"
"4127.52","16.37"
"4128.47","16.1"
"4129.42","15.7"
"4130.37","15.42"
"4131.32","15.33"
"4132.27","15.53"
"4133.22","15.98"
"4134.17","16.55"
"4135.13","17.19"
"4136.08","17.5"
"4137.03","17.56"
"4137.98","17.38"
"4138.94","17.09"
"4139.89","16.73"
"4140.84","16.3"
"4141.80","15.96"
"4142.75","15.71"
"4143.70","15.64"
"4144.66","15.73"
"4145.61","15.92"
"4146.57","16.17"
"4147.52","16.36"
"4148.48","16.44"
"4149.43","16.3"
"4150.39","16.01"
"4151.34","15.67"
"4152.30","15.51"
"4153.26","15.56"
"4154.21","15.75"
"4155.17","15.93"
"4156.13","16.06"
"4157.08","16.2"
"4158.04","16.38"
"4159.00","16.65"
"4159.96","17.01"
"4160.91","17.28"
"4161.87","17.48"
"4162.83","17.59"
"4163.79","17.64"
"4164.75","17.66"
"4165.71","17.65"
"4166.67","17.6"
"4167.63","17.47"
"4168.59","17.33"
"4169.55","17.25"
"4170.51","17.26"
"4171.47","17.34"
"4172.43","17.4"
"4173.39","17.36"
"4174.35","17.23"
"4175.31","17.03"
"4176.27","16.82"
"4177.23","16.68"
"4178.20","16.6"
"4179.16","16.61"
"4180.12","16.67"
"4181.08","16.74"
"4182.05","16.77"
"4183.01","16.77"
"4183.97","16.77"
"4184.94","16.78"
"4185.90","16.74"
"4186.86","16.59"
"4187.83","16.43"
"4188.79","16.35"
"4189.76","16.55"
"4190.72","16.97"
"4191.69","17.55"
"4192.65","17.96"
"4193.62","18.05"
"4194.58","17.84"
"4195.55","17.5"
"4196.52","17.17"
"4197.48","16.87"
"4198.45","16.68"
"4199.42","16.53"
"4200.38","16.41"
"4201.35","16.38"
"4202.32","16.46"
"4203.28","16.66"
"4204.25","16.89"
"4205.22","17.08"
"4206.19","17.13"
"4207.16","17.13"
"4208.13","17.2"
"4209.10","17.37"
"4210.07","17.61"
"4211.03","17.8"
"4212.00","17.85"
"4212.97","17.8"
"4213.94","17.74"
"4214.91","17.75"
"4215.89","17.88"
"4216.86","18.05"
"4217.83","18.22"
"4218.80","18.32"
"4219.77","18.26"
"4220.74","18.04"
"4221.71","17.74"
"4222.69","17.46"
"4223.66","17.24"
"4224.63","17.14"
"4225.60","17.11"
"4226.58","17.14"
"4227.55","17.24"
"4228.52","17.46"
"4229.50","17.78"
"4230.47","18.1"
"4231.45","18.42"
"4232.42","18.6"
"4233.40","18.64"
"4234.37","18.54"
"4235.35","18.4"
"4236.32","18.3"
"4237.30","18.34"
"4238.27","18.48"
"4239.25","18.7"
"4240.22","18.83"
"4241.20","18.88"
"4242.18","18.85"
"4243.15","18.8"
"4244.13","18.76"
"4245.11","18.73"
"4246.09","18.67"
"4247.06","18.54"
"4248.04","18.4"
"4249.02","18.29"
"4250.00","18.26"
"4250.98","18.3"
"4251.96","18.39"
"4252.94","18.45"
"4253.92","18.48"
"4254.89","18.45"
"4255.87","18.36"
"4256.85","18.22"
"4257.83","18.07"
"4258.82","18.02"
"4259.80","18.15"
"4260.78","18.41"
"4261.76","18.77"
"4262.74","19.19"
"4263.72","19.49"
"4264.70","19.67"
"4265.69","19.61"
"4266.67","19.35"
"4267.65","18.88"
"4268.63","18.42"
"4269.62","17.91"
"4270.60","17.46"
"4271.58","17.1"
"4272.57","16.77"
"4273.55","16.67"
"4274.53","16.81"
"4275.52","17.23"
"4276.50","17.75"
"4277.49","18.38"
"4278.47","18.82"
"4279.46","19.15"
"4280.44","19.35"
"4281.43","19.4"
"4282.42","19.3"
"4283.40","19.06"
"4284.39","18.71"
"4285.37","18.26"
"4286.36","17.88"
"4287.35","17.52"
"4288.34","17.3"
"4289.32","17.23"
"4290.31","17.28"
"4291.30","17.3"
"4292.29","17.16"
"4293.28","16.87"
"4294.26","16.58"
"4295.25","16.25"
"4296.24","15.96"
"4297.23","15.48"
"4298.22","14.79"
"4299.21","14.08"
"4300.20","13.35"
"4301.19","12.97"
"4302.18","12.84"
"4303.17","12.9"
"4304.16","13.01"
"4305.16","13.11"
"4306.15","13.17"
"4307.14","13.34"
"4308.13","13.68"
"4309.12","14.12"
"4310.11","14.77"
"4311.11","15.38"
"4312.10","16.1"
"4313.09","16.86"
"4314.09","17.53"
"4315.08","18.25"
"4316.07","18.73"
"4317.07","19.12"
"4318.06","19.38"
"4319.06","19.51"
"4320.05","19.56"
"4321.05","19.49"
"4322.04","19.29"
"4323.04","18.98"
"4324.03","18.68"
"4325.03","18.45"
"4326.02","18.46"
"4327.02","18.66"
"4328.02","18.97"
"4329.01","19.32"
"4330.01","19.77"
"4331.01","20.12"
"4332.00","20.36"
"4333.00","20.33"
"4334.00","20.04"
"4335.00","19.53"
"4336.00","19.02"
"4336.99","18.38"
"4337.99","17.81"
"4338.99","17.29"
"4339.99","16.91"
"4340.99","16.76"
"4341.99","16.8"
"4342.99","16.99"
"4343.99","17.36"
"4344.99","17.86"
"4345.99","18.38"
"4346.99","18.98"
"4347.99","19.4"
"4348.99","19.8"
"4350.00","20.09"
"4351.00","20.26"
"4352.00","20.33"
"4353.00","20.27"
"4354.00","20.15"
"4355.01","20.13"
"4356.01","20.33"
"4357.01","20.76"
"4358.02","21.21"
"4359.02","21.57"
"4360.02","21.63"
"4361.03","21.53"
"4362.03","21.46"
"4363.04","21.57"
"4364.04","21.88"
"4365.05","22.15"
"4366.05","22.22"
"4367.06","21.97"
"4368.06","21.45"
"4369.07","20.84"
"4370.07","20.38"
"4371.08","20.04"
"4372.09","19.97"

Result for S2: 1.5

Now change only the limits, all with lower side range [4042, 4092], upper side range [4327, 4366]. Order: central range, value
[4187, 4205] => 1.27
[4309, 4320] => 1.08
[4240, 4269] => 0.20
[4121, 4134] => 1.18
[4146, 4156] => 1.04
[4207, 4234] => 1.03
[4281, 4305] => 3.61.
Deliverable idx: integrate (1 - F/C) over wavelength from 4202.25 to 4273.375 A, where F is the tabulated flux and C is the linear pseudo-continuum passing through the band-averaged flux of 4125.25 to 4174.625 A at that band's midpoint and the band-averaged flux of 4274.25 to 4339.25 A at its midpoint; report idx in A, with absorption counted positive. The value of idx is -4.6 A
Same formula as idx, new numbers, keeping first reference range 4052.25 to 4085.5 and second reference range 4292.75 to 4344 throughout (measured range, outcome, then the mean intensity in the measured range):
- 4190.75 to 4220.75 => -0.9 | 17.4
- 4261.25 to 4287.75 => -2.2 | 18.4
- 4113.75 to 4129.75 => 0.4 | 16.4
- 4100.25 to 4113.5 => 0.8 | 15.8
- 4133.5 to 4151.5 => 0.4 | 16.4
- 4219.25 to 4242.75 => -1.6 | 18.1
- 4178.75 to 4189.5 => 0.2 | 16.7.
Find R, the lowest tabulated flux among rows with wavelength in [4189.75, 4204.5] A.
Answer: 16.38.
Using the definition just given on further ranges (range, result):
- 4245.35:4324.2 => 12.84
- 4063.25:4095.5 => 16.16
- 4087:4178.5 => 14.56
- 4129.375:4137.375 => 15.33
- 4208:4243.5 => 17.11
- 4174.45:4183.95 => 16.6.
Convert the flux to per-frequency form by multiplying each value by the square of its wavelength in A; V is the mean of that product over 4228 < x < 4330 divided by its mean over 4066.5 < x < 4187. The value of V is 1.1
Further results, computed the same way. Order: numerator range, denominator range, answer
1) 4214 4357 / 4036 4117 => 1.18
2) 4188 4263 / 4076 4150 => 1.14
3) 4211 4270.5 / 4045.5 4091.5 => 1.17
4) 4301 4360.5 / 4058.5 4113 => 1.22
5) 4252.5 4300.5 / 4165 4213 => 1.09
